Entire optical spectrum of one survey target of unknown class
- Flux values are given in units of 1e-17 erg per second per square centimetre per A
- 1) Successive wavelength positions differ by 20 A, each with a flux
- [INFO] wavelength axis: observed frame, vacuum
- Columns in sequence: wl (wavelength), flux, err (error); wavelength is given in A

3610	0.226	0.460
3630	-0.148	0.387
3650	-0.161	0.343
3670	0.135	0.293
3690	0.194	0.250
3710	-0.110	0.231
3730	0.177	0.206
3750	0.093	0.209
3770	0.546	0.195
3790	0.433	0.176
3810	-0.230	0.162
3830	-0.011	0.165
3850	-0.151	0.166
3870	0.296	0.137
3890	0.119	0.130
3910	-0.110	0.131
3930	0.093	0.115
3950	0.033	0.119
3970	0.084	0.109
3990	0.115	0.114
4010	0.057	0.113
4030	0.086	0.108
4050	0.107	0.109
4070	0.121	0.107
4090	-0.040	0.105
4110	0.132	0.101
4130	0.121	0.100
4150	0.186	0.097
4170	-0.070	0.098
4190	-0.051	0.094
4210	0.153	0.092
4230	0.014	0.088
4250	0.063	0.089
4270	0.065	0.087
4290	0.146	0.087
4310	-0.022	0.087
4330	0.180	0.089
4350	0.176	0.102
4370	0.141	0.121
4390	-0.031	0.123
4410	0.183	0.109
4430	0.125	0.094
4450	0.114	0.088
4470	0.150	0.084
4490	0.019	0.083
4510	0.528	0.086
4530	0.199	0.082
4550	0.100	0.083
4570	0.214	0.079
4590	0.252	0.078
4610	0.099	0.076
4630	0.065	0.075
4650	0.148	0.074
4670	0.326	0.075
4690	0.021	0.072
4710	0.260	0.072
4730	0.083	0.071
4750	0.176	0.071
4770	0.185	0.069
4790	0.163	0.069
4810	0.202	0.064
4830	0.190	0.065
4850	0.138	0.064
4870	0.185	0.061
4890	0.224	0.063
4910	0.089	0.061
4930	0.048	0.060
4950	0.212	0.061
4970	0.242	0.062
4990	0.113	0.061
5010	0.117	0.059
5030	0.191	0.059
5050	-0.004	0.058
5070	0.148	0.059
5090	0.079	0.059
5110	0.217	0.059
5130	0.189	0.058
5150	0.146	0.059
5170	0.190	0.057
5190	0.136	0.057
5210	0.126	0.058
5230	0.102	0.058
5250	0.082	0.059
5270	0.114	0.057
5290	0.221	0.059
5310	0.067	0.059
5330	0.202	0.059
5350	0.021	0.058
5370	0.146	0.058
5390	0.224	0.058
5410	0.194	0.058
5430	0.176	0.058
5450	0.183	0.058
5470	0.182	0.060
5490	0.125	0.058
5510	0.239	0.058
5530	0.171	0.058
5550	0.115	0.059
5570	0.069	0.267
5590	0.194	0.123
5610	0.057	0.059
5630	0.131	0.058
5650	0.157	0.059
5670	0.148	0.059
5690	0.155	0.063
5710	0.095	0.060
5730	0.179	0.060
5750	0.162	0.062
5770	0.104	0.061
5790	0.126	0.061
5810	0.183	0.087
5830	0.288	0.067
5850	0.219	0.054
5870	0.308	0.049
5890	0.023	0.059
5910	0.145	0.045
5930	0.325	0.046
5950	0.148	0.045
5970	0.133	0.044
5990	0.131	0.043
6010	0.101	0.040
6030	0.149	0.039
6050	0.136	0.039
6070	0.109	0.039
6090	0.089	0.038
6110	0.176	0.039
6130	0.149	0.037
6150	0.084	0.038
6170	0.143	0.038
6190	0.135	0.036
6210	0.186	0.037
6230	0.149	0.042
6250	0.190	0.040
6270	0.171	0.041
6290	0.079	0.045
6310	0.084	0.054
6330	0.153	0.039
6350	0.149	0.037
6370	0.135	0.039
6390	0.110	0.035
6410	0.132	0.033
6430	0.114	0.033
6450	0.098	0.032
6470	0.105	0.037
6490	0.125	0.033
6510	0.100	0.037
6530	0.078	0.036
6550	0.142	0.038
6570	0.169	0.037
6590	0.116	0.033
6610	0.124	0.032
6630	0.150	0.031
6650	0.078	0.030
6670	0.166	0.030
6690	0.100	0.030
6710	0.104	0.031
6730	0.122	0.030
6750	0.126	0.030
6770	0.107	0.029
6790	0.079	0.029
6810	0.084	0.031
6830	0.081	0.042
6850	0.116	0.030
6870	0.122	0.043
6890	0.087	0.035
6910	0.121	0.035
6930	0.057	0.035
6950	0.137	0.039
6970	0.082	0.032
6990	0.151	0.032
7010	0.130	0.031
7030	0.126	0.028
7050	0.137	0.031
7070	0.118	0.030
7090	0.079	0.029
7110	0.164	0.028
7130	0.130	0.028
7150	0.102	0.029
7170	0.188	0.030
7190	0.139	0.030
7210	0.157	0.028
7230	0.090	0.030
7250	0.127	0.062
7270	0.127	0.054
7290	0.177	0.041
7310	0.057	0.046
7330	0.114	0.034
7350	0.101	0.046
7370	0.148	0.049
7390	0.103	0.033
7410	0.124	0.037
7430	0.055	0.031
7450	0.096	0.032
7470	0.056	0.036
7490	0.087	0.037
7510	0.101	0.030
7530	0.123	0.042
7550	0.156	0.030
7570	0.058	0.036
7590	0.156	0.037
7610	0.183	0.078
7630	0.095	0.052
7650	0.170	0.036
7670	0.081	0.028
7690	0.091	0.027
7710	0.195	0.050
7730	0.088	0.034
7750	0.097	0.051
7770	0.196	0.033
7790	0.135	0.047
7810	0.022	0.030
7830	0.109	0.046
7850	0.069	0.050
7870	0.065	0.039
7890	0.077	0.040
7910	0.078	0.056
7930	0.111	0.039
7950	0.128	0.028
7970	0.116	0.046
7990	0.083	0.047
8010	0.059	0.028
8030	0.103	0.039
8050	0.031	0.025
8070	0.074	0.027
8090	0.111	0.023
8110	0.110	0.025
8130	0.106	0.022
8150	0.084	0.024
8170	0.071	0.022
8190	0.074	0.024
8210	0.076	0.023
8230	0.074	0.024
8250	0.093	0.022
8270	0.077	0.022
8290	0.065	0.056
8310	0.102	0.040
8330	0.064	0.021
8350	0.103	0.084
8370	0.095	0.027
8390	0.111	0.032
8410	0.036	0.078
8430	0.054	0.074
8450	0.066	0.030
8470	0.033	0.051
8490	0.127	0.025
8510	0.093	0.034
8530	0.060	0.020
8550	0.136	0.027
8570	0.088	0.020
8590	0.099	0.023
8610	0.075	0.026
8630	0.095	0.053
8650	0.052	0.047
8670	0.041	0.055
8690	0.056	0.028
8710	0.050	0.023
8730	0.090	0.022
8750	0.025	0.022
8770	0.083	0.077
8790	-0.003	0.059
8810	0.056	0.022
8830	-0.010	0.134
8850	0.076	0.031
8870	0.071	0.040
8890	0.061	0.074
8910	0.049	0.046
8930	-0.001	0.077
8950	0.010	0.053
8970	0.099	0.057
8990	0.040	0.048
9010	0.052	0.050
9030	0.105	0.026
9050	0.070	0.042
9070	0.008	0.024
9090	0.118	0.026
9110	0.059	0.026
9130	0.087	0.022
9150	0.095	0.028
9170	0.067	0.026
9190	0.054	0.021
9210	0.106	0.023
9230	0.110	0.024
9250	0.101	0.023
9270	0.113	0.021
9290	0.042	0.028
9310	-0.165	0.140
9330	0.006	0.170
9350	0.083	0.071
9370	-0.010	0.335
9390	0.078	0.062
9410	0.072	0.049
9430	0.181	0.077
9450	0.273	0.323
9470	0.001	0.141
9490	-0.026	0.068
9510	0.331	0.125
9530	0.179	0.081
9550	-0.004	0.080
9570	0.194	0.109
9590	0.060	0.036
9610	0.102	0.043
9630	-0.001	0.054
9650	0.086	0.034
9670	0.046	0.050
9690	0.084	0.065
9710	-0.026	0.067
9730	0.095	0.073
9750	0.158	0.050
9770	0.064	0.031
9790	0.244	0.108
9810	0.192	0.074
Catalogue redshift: 0.182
